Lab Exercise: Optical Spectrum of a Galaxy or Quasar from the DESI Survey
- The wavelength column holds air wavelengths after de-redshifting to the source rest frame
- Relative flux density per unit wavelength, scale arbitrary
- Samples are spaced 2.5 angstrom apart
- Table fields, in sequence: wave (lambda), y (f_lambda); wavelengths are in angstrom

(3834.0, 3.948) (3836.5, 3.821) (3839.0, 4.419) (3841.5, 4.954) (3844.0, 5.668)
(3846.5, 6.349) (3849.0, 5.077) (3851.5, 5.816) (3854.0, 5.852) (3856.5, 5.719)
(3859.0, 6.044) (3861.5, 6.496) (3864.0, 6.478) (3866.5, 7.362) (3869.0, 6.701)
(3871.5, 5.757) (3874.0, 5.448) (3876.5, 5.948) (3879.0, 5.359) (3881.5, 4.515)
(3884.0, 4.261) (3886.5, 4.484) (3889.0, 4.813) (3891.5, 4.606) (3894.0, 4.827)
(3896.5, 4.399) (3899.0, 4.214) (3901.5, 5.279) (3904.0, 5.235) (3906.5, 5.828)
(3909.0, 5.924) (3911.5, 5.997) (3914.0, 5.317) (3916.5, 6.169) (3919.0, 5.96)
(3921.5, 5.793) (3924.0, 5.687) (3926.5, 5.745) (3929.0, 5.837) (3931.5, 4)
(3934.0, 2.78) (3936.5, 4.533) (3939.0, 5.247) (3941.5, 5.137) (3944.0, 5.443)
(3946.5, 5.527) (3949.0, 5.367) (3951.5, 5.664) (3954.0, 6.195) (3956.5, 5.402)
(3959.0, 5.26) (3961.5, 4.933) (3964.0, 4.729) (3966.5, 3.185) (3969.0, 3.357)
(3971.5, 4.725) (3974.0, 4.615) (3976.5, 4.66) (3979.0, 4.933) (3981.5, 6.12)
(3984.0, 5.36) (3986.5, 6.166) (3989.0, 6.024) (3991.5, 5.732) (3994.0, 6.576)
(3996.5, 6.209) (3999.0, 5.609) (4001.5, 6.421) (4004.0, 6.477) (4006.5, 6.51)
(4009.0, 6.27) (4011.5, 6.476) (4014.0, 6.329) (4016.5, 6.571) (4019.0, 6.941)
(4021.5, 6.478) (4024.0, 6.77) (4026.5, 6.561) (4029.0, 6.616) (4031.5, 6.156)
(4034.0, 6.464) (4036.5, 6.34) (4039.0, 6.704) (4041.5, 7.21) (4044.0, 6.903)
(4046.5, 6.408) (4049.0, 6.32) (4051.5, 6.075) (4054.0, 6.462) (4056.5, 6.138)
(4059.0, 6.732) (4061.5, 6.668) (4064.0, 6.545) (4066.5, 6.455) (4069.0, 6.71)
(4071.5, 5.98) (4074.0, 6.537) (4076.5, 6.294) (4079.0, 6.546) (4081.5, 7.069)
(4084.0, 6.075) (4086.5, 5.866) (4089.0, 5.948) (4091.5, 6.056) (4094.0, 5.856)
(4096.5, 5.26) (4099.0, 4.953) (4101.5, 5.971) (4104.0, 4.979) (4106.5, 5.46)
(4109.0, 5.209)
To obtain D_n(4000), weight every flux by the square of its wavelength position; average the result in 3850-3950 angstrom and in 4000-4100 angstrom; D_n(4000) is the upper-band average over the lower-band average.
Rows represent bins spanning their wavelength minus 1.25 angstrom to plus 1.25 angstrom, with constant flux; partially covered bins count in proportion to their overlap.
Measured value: 1.28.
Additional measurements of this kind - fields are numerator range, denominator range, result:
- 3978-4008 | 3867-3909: 1.23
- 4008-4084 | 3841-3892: 1.27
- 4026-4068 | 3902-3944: 1.30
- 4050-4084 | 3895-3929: 1.27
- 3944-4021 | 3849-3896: 1.07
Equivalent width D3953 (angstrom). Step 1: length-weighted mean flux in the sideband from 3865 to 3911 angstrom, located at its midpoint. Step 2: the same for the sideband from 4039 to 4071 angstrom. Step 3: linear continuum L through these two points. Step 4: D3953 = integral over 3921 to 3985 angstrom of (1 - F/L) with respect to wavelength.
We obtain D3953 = 8.6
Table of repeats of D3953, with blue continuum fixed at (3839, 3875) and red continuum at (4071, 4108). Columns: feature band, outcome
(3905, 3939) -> 3.3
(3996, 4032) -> -3.1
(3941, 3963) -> 1.8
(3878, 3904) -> 5.4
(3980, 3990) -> 0.1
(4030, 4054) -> -2.4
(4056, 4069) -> -1.4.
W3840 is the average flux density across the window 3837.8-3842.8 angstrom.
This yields 4.7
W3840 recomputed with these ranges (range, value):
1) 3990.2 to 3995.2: 6.15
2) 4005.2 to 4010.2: 6.39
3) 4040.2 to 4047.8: 6.84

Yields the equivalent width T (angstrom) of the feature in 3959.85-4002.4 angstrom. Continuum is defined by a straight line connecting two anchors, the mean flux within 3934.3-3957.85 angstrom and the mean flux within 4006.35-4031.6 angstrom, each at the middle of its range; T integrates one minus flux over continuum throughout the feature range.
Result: 4.8 angstrom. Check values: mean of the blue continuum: 5.28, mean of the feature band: 5.25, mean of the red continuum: 6.53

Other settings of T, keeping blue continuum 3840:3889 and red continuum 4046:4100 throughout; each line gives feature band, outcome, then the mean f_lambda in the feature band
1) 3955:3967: 2.2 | 4.83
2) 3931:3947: 3.3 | 4.66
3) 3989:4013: -0.8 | 6.24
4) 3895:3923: 1.6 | 5.46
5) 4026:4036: -0.5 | 6.43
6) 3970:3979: 2.0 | 4.67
